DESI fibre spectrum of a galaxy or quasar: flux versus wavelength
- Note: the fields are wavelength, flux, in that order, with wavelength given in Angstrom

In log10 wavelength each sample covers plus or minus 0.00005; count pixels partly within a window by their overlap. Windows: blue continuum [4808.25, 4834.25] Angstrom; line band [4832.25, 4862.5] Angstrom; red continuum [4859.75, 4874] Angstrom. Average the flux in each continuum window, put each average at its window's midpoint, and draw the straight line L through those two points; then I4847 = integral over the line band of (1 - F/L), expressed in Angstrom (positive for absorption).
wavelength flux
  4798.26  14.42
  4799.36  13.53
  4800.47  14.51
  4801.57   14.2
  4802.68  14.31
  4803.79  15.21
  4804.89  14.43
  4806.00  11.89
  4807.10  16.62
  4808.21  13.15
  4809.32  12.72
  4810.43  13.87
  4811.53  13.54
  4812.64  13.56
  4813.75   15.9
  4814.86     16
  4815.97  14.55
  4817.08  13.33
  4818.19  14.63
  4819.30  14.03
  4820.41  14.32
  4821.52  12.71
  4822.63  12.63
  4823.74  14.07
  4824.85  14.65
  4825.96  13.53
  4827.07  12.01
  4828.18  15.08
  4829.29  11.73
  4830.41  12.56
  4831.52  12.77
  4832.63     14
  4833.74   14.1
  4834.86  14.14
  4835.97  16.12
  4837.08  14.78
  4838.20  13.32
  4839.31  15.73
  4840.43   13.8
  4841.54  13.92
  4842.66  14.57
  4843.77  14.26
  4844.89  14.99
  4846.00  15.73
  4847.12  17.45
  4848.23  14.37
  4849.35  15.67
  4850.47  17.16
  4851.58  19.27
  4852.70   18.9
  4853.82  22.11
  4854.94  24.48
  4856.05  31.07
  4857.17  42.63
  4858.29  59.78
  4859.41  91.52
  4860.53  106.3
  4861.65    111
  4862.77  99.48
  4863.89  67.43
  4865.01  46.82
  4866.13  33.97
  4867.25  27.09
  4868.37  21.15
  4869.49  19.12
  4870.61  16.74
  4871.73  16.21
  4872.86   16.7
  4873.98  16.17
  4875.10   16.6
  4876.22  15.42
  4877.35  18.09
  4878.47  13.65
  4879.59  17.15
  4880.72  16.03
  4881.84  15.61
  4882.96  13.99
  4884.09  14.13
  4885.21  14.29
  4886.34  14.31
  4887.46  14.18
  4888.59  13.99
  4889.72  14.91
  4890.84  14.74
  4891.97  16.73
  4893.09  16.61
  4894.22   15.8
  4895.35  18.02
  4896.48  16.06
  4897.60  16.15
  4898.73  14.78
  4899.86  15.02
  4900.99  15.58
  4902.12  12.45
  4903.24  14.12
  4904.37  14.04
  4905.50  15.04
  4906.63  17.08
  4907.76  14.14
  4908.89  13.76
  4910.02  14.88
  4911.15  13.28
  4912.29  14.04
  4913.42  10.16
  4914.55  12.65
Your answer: 5.57 Angstrom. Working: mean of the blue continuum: 13.7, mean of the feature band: 29.7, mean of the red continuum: 47.8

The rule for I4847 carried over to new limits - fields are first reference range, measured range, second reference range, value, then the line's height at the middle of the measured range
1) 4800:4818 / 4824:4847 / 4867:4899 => 1.3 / 15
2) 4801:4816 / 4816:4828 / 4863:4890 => 1.6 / 15.7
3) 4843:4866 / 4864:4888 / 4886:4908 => 7.7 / 28.5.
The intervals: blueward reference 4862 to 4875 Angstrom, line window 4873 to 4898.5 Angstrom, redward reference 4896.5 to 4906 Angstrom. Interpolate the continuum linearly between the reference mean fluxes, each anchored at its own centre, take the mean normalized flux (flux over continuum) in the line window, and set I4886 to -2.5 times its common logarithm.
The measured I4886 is 0.446 mag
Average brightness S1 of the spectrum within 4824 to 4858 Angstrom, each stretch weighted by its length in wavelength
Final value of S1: 17.2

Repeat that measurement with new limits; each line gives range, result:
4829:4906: 23.6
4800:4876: 23.3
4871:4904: 15.4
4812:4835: 13.8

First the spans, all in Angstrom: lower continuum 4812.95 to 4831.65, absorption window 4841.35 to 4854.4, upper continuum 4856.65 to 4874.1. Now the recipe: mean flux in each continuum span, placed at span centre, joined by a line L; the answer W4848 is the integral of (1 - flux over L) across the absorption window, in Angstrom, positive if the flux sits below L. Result 7.0 Angstrom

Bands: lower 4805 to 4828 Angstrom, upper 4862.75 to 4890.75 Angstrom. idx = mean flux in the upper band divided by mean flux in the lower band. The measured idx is 1.59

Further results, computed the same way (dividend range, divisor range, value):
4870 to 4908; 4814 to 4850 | 1.08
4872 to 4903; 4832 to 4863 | 0.50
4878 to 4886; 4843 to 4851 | 0.96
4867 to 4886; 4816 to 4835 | 1.24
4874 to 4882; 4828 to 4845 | 1.15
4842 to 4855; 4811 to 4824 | 1.21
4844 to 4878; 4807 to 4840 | 2.50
